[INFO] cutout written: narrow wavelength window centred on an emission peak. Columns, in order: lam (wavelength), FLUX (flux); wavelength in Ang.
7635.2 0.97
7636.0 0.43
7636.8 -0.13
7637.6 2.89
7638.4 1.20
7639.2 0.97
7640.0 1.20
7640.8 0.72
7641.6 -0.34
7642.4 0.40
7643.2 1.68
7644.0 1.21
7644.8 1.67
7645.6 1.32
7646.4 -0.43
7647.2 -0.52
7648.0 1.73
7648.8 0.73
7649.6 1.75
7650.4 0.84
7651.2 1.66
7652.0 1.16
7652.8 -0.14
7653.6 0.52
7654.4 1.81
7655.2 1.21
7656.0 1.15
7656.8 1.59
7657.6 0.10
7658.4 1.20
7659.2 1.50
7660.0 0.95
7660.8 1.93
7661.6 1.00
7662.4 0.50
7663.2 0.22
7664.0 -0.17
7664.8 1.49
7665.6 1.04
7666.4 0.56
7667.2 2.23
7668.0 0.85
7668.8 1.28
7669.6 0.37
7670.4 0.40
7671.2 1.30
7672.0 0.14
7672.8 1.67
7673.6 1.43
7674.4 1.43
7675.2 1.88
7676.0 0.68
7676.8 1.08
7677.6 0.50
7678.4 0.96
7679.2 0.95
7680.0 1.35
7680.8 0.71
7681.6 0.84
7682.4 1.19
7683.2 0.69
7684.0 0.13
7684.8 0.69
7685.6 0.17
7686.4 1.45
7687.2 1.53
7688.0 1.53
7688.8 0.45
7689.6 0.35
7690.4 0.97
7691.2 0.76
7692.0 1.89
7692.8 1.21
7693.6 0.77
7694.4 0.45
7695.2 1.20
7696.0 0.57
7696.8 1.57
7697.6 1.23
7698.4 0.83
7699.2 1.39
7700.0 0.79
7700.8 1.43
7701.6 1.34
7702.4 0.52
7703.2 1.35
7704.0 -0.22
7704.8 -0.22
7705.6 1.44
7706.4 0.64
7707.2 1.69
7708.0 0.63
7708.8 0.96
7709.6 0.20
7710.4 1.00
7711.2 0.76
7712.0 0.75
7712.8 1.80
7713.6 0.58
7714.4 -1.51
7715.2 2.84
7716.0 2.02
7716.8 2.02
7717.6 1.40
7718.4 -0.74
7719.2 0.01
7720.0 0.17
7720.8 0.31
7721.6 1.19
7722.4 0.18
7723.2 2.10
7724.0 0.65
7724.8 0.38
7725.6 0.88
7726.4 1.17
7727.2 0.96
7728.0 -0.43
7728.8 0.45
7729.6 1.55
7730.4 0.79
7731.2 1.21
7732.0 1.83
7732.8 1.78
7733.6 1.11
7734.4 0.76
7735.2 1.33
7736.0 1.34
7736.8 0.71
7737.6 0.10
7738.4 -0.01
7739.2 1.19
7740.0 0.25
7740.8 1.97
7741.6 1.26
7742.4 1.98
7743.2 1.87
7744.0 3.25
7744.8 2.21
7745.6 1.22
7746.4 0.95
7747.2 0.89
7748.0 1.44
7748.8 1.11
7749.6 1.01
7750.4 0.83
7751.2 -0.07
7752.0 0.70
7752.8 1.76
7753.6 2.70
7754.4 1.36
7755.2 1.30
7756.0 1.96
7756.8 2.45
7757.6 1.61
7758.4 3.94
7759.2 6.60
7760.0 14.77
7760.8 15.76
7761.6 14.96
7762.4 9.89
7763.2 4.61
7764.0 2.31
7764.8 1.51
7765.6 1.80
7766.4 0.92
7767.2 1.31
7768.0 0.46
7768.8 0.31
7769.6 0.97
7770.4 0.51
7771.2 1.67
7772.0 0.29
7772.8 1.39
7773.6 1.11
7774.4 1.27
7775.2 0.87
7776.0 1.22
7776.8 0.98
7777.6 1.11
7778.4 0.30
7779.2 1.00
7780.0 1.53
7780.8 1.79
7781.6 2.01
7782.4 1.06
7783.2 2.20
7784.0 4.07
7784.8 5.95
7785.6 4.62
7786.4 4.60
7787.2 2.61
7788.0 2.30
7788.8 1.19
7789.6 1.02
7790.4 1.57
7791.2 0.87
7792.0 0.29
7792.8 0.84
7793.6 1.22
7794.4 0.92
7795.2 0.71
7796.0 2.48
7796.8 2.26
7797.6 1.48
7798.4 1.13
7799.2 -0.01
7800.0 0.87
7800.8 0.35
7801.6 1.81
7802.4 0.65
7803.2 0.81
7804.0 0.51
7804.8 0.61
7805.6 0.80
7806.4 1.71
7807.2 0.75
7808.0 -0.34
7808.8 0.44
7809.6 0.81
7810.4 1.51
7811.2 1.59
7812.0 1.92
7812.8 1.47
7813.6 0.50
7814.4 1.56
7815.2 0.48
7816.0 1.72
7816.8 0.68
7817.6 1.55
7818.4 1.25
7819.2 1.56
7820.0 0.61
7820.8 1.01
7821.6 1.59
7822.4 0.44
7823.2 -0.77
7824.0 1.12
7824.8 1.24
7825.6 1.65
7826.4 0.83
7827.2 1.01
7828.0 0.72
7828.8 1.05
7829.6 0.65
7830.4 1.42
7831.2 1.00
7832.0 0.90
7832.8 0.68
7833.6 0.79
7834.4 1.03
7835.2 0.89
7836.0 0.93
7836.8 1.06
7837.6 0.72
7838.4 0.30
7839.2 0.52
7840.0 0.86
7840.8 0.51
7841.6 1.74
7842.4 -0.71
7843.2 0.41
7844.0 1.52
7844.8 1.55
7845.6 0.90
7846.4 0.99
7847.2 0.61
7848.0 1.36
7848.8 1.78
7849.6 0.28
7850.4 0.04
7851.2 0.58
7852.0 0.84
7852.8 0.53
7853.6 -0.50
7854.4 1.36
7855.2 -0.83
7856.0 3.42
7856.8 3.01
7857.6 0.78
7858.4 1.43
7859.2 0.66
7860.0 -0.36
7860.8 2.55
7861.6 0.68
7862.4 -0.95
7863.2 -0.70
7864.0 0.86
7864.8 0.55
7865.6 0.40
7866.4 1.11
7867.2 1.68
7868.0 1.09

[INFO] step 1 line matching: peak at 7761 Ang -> H-alpha 6563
